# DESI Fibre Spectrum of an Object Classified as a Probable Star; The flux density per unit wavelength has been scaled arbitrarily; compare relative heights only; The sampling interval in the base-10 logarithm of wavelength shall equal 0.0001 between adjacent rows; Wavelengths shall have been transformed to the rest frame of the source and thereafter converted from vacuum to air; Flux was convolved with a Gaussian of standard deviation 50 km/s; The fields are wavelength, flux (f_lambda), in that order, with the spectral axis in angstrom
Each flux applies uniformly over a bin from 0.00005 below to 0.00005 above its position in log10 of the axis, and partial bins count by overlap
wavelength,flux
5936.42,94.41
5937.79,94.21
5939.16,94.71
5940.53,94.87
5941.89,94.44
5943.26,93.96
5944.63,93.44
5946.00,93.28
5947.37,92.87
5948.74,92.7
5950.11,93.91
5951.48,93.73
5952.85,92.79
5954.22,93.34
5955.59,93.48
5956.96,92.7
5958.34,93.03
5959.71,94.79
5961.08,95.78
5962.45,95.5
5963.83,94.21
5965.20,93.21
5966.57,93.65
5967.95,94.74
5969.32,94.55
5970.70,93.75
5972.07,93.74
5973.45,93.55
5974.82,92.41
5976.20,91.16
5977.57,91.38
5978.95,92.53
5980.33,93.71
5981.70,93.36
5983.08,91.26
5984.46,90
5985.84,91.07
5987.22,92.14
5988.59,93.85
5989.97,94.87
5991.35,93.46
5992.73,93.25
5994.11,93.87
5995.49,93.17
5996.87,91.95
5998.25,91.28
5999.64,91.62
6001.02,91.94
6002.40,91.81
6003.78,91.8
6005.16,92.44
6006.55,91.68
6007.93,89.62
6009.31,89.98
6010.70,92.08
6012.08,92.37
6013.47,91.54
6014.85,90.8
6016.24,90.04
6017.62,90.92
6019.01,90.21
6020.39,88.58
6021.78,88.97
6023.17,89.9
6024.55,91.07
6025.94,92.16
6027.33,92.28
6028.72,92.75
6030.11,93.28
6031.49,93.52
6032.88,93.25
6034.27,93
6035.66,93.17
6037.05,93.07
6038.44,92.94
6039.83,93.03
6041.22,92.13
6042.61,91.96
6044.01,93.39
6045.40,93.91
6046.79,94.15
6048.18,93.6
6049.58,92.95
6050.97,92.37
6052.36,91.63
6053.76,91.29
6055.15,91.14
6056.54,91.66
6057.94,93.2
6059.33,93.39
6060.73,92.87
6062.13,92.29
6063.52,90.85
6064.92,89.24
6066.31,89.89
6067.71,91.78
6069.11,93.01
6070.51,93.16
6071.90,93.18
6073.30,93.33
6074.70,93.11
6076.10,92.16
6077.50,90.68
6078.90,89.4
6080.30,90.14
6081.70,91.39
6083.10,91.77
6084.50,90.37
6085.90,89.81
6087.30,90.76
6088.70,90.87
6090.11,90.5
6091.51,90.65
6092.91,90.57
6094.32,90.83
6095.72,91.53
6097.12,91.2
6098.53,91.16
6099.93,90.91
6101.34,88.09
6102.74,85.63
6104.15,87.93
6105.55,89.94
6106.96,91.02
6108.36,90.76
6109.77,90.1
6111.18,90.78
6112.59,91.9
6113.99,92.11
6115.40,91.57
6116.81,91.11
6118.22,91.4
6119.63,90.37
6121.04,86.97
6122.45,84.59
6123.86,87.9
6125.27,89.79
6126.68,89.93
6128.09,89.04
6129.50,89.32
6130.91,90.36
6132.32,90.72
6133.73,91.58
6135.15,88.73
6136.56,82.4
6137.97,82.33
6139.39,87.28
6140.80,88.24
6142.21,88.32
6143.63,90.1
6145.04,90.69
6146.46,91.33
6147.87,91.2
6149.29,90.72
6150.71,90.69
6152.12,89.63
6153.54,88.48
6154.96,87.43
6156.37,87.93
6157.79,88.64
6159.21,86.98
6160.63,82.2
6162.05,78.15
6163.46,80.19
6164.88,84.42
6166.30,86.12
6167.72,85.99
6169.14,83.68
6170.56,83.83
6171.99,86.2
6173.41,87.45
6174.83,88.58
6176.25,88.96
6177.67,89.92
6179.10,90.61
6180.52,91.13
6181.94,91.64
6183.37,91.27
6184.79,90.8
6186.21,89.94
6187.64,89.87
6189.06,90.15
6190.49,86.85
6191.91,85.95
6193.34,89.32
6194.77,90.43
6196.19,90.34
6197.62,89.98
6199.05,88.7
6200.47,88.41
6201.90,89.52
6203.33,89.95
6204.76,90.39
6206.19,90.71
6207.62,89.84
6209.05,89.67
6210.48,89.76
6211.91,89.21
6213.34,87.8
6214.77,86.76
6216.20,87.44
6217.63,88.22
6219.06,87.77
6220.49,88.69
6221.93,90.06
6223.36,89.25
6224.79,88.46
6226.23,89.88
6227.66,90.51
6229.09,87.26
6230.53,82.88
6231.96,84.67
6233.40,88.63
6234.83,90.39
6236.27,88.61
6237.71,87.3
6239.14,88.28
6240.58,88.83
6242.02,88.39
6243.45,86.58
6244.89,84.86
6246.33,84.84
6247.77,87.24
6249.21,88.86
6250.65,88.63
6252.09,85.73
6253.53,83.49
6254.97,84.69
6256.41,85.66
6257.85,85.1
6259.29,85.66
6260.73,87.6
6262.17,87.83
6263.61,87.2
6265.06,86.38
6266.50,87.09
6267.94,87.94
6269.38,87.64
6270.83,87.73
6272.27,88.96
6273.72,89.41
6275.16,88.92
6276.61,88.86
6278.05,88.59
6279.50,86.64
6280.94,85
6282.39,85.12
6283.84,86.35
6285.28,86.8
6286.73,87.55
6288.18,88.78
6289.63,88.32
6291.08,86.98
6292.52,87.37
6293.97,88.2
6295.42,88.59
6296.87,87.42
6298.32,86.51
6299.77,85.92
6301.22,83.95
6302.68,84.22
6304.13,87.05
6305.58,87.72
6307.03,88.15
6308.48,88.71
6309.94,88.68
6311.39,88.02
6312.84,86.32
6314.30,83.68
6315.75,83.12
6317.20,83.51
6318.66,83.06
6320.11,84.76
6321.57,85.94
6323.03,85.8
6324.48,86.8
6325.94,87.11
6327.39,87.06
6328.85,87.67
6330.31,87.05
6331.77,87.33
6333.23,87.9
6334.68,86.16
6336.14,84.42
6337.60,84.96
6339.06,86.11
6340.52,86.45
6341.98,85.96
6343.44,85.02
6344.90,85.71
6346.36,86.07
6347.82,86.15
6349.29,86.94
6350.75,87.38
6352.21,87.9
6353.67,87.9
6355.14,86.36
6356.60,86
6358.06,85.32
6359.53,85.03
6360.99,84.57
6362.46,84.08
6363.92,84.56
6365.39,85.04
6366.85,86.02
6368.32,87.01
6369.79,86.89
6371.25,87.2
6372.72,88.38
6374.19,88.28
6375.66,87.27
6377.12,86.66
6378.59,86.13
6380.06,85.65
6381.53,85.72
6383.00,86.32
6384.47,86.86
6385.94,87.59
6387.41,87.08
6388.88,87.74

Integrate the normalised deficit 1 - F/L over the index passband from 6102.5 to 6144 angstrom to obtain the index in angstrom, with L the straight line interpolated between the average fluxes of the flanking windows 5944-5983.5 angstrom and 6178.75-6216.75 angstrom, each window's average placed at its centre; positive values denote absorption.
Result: 0.75 angstrom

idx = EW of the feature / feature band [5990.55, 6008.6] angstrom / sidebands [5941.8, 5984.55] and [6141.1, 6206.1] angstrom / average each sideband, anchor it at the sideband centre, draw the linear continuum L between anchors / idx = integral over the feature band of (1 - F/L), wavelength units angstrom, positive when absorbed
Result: 0.1 angstrom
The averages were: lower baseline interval 93.4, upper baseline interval 88.3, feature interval 92.1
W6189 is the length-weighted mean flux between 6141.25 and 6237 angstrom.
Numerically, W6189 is 88.3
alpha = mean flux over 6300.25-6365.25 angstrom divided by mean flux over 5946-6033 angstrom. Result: 0.93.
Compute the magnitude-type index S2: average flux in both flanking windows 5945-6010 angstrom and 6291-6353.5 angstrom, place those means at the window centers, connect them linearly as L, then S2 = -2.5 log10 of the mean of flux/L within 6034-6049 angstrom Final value -0.02 mag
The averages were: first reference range 92.9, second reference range 86.4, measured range 93.1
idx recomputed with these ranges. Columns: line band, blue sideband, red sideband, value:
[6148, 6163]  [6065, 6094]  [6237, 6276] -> 0.39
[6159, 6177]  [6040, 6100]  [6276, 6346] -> 0.97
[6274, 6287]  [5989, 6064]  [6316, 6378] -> 0.04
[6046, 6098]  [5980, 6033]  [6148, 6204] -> -0.74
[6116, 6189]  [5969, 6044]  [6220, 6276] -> 0.91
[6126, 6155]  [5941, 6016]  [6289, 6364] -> 0.25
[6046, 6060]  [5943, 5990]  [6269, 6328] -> -0.15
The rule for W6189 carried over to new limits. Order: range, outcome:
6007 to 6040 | 91.6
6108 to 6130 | 89.8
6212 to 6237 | 88.1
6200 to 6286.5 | 87.7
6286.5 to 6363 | 86.4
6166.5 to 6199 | 88.7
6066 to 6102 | 91.2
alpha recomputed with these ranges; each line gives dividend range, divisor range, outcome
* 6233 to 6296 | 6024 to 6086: 0.95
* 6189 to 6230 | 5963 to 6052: 0.96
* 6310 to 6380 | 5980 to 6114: 0.94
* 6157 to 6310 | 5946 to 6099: 0.95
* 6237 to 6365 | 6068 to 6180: 0.97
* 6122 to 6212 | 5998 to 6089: 0.96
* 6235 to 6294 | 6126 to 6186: 0.99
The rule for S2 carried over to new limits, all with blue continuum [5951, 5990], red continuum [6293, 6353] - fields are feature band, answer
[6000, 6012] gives 0.01 mag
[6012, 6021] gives 0.02 mag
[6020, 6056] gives 0.00 mag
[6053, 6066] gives 0.00 mag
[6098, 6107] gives 0.02 mag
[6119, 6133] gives 0.02 mag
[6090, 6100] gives 0.00 mag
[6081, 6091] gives 0.00 mag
